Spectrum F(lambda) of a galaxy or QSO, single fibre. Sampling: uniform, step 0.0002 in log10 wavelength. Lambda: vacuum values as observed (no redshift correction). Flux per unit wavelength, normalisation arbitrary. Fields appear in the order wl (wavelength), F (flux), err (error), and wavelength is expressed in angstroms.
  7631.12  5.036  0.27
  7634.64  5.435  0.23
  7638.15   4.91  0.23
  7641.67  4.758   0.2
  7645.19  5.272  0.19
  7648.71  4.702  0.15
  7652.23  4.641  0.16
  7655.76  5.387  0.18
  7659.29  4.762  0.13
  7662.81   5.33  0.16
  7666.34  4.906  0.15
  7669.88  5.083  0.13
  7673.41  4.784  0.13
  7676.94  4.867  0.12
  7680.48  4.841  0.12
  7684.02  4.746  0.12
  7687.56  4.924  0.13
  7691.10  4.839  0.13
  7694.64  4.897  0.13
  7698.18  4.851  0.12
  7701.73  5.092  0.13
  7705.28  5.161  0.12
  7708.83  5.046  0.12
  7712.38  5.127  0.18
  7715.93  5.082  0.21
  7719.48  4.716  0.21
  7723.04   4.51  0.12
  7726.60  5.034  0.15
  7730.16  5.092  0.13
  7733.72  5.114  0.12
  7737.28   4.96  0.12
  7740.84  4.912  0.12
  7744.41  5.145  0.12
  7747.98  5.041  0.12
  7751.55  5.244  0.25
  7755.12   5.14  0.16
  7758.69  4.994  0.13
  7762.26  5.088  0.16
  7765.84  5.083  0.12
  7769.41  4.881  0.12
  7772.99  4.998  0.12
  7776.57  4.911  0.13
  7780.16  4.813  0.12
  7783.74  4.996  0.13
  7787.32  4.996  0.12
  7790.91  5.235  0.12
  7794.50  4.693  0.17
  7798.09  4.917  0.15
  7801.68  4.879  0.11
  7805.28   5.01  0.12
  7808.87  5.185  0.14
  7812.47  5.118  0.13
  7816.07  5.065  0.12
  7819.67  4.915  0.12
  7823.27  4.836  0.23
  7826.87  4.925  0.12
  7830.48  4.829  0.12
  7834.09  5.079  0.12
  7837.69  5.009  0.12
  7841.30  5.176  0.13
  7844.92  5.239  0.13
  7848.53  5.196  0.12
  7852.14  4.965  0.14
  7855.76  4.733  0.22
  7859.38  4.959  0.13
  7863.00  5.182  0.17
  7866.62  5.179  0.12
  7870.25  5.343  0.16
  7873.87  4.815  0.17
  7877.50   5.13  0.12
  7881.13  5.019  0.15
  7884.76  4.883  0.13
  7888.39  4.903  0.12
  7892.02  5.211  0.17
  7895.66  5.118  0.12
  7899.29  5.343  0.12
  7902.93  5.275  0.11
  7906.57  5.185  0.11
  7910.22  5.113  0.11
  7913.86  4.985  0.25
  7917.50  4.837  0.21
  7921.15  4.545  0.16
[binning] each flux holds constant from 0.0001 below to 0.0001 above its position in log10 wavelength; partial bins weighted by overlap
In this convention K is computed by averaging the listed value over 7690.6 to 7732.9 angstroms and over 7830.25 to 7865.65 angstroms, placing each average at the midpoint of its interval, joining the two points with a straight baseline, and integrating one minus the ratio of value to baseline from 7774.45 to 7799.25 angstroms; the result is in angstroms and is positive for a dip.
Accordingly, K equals 0.35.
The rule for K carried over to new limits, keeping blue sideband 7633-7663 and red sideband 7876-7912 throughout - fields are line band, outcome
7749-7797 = 0.55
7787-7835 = 0.99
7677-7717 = 0.56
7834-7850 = -0.16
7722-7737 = 0.24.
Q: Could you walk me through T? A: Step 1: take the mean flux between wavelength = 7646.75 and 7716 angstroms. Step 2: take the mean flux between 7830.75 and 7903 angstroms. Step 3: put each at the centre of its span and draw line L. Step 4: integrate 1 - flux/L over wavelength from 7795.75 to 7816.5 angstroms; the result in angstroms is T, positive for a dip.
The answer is 0.1 angstroms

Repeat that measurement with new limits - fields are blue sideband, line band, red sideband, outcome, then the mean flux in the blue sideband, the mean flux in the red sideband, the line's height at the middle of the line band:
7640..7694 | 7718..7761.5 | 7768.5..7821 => -0.38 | 4.92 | 4.98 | 4.95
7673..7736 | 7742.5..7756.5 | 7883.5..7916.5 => -0.47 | 4.93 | 5.11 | 4.97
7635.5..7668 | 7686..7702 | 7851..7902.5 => 0.29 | 4.98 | 5.06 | 4.99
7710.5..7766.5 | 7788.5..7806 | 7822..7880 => 0.29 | 5.02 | 5.04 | 5.03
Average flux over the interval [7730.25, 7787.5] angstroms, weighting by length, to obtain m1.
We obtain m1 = 5.02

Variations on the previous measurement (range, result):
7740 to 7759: 5.09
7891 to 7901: 5.22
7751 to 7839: 4.99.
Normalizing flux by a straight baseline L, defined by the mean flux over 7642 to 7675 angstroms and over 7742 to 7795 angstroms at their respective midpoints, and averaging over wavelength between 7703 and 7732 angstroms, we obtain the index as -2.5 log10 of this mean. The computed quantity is 0.01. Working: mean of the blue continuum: 4.98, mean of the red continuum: 5.02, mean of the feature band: 4.97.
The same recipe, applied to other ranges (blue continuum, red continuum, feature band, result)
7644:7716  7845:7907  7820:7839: 0.027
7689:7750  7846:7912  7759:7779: 0.006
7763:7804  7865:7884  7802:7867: -0.001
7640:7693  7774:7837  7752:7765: -0.031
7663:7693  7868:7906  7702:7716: -0.038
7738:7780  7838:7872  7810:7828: 0.020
